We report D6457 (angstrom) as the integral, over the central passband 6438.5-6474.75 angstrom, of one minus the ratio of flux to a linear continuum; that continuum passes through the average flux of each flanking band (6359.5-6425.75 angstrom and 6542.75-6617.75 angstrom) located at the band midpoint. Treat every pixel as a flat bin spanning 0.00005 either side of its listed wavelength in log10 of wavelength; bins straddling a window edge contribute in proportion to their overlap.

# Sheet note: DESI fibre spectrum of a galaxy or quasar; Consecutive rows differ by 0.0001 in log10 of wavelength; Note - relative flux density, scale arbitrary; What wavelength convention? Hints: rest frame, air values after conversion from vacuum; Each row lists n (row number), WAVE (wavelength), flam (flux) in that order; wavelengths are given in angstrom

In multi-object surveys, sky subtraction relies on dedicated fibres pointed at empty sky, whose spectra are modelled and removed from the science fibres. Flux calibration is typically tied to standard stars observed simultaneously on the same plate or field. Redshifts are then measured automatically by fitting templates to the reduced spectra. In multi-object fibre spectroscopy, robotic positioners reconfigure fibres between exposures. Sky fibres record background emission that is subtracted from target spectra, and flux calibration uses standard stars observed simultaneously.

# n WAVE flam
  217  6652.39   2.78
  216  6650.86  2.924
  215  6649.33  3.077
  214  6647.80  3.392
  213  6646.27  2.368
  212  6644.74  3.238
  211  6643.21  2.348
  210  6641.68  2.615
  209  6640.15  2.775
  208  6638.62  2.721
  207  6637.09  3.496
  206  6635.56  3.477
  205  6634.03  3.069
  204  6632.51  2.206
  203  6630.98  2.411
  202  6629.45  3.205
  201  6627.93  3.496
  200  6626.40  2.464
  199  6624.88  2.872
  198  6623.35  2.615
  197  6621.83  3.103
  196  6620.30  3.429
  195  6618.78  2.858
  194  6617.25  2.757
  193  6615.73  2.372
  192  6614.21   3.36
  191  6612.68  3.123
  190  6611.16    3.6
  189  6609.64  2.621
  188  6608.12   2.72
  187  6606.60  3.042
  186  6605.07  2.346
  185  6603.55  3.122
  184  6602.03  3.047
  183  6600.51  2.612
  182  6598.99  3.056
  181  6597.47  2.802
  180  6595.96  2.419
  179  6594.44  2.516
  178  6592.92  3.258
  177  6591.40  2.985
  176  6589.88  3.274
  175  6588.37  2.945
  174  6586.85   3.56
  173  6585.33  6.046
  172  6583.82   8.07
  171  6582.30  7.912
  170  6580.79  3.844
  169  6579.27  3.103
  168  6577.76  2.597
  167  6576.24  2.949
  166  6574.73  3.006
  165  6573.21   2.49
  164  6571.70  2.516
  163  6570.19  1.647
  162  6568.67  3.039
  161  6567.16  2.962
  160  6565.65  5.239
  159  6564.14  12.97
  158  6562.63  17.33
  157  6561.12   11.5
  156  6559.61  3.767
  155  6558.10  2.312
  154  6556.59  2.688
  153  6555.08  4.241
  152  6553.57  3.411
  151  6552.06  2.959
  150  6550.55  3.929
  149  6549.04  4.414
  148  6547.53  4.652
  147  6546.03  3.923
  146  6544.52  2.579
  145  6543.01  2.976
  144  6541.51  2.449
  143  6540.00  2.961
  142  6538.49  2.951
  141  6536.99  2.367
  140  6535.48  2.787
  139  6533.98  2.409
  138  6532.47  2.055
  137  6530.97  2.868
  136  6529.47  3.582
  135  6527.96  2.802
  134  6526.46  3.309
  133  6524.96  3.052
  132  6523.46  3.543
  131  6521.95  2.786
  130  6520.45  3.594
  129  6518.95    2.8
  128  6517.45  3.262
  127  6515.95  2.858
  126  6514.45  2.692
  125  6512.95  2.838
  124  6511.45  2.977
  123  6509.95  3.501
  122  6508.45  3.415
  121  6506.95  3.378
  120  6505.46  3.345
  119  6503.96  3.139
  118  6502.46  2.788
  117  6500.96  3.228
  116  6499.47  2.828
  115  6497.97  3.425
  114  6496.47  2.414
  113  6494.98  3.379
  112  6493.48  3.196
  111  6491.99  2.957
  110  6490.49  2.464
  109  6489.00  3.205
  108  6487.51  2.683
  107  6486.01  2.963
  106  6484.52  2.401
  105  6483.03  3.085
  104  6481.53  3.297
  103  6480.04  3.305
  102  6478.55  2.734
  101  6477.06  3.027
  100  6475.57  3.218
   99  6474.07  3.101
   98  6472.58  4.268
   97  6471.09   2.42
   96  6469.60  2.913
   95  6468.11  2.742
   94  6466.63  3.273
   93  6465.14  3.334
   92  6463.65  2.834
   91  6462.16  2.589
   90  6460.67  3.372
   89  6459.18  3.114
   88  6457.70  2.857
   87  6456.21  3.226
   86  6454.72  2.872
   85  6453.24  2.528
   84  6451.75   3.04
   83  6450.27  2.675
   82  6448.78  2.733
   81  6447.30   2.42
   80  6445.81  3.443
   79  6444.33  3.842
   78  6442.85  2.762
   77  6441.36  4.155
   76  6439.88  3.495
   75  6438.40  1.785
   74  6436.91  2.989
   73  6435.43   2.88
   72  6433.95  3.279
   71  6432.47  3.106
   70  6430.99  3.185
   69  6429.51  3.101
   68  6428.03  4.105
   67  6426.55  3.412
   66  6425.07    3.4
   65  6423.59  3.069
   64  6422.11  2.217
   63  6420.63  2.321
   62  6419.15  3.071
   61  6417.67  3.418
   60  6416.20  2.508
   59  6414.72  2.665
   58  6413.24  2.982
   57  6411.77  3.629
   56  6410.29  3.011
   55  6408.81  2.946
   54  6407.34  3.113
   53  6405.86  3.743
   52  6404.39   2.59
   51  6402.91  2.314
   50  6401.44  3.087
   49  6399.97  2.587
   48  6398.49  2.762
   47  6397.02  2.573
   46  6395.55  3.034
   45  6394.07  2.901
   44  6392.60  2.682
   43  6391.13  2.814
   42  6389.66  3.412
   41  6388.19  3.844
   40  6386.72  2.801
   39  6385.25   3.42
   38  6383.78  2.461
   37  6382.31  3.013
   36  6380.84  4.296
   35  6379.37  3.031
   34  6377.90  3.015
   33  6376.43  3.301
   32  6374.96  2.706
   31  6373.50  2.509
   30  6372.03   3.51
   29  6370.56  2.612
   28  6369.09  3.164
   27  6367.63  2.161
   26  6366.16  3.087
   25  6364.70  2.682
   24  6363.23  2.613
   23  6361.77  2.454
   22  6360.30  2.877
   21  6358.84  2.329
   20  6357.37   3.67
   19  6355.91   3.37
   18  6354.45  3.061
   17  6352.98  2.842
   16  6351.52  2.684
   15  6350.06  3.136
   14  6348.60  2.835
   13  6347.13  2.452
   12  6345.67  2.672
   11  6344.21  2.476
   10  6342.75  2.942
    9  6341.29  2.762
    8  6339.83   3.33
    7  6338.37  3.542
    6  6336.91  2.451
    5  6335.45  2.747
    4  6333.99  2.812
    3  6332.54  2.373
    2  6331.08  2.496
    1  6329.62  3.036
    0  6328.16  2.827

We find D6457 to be 2.71 angstrom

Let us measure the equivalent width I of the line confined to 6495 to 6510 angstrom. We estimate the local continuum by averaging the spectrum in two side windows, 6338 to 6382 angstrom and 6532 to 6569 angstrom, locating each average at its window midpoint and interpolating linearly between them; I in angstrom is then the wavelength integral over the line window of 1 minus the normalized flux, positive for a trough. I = 3.6 angstrom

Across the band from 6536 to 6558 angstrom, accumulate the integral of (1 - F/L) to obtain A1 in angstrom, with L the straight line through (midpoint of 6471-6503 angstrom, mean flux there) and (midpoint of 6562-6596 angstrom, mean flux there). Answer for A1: 4.3 angstrom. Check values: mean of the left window 3.03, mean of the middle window 3.28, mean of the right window 4.64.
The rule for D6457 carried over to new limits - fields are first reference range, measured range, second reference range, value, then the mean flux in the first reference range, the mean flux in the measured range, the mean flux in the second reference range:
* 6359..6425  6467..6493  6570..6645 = 0.31 angstrom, 2.93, 2.99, 3.17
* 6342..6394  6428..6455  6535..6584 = 3.48 angstrom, 2.94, 3.05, 4.41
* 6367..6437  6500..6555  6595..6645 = -3.71 angstrom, 3.02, 3.14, 2.89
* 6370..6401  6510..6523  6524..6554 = 0.38 angstrom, 3.02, 3.02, 3.12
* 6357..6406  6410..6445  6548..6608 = 1.47 angstrom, 2.93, 3.1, 4.24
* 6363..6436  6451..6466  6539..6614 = 1.64 angstrom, 3.01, 2.98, 4.02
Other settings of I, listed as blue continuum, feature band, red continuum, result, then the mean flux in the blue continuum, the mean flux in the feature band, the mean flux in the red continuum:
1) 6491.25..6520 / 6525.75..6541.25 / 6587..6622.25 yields 1.2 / 3.08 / 2.8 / 2.94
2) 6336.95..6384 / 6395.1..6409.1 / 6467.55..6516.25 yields 0.4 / 2.92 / 2.87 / 3.04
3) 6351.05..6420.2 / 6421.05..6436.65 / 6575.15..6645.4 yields -0.7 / 2.96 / 3.15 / 3.22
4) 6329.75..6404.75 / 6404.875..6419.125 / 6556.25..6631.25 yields -0.1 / 2.89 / 3.1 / 3.89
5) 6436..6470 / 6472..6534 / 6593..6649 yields -1.9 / 3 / 3.06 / 2.89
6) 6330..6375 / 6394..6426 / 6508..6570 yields 2.6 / 2.82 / 2.91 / 3.95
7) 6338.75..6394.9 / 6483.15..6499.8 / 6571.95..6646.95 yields 0.9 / 2.95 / 2.91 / 3.19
